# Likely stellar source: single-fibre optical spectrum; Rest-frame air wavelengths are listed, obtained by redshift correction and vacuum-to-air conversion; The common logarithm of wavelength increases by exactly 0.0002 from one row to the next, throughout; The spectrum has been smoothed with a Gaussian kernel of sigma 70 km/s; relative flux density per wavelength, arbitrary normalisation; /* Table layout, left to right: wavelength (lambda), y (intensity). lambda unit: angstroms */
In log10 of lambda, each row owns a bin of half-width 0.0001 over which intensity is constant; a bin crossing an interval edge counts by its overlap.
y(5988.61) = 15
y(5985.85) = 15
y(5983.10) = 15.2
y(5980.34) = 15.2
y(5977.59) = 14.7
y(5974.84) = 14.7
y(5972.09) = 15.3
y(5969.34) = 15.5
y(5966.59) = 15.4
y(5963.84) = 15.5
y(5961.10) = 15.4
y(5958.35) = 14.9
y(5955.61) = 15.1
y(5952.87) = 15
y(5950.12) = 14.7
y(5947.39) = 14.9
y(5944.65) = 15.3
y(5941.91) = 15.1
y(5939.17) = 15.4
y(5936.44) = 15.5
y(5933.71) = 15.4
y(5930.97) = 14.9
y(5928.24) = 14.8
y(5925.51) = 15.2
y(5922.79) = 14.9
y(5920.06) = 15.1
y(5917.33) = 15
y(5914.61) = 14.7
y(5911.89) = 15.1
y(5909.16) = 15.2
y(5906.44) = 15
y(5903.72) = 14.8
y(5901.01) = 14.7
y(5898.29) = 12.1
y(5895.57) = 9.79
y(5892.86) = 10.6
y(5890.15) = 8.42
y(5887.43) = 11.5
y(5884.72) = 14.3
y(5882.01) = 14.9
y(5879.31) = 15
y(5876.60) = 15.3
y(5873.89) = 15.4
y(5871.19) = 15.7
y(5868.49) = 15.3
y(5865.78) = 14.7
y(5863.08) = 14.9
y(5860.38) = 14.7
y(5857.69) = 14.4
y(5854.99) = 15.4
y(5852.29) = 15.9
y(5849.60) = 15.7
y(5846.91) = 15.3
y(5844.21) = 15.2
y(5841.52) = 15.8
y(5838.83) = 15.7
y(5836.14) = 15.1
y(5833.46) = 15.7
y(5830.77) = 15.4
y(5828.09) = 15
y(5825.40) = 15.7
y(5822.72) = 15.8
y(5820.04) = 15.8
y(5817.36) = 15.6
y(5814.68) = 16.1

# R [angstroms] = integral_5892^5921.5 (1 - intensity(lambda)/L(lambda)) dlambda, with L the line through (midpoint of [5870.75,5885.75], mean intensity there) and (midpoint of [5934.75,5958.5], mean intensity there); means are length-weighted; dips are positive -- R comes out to 2.4 angstroms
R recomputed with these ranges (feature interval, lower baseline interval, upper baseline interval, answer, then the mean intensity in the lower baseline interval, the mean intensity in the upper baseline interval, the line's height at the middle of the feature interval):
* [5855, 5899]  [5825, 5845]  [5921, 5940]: 4.8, 15.4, 15.2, 15.3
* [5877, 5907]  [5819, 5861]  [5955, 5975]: 4.9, 15.4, 15.3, 15.4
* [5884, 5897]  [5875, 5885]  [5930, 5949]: 3.7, 14.9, 15.2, 15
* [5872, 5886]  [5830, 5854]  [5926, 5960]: 0.3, 15.5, 15.1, 15.4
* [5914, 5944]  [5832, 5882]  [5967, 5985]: 0.1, 15.3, 15.1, 15.2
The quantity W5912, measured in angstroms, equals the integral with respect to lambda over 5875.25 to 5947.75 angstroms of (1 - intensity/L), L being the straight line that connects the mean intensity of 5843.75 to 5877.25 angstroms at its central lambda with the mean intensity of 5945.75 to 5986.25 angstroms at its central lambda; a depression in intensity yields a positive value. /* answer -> 4.7 angstroms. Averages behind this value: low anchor 15.2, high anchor 15.1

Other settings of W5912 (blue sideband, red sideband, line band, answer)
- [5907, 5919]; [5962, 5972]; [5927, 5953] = 0.2 angstroms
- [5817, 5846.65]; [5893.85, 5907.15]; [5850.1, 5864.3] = -0.5 angstroms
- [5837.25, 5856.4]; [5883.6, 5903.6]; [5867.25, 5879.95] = -1.9 angstroms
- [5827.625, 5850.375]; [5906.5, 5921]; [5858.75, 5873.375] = 0.2 angstroms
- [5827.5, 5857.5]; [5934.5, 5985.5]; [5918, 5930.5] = 0.2 angstroms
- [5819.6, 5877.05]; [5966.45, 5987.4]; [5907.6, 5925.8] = 0.2 angstroms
